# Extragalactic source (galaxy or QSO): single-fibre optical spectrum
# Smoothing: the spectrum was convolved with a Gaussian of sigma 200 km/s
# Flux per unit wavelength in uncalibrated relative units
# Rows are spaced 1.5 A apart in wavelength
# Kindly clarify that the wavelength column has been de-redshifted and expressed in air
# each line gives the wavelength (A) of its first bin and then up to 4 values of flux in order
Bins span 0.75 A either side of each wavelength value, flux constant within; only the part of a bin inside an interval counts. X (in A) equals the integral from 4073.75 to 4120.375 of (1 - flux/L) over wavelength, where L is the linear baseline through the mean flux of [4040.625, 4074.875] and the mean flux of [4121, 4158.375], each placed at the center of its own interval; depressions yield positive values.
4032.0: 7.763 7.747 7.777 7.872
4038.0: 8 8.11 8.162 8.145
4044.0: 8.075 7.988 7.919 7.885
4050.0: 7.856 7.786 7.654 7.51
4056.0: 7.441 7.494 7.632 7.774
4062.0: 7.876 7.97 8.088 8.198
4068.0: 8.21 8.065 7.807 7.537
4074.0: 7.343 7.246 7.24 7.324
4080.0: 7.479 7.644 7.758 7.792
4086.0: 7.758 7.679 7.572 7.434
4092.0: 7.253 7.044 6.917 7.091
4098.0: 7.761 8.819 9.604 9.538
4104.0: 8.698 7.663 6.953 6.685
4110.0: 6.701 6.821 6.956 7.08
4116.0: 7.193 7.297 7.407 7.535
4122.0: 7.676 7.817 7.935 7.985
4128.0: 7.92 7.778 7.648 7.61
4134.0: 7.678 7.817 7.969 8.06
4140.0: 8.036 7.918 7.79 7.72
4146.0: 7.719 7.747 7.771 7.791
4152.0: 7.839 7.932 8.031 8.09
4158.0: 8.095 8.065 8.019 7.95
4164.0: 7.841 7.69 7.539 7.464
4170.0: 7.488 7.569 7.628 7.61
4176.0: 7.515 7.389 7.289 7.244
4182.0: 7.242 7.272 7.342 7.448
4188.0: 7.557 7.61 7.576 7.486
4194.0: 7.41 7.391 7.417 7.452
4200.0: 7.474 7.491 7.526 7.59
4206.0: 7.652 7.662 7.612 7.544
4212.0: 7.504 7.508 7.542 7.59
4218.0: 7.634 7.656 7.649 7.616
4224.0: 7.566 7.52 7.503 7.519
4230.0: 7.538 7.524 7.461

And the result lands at 1.8 A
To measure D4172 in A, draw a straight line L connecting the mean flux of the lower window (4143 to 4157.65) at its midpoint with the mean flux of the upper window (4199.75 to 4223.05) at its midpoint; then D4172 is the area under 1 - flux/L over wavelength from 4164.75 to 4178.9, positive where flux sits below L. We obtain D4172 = 0.4 A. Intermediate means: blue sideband 7.85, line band 7.53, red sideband 7.58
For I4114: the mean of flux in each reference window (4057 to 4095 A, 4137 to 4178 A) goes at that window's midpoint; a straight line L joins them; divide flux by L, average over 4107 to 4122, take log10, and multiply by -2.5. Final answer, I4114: 0.09 mag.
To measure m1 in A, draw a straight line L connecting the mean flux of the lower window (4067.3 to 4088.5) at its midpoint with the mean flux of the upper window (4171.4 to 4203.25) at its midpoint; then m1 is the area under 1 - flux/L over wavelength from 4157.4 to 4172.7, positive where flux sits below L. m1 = -0.6 A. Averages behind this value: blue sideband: 7.63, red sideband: 7.45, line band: 7.76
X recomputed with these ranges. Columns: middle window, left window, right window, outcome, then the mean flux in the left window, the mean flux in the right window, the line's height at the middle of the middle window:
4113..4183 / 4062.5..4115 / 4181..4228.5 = -1.0 A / 7.65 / 7.52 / 7.58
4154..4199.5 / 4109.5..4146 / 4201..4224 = 0.0 A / 7.61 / 7.59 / 7.59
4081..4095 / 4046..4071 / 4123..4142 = 0.6 A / 7.84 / 7.86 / 7.84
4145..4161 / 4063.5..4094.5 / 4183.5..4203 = -0.8 A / 7.63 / 7.47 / 7.52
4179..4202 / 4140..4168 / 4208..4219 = 0.8 A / 7.86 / 7.57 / 7.68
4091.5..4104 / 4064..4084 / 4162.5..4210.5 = -0.7 A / 7.69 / 7.51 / 7.65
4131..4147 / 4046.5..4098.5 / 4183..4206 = -0.6 A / 7.63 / 7.48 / 7.55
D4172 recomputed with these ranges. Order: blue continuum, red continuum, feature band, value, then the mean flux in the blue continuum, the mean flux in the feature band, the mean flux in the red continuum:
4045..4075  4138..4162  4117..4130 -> 0.3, 7.8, 7.71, 7.91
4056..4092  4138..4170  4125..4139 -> 0.0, 7.68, 7.83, 7.85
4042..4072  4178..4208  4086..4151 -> 0.0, 7.86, 7.68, 7.45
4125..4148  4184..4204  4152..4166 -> -0.5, 7.83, 7.97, 7.47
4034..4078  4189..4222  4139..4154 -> -0.3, 7.81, 7.83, 7.54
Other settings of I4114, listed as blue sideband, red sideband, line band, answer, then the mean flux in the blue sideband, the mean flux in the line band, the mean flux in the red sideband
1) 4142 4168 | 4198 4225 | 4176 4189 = 0.05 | 7.86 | 7.36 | 7.57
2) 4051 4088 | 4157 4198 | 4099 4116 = -0.01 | 7.69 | 7.73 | 7.56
